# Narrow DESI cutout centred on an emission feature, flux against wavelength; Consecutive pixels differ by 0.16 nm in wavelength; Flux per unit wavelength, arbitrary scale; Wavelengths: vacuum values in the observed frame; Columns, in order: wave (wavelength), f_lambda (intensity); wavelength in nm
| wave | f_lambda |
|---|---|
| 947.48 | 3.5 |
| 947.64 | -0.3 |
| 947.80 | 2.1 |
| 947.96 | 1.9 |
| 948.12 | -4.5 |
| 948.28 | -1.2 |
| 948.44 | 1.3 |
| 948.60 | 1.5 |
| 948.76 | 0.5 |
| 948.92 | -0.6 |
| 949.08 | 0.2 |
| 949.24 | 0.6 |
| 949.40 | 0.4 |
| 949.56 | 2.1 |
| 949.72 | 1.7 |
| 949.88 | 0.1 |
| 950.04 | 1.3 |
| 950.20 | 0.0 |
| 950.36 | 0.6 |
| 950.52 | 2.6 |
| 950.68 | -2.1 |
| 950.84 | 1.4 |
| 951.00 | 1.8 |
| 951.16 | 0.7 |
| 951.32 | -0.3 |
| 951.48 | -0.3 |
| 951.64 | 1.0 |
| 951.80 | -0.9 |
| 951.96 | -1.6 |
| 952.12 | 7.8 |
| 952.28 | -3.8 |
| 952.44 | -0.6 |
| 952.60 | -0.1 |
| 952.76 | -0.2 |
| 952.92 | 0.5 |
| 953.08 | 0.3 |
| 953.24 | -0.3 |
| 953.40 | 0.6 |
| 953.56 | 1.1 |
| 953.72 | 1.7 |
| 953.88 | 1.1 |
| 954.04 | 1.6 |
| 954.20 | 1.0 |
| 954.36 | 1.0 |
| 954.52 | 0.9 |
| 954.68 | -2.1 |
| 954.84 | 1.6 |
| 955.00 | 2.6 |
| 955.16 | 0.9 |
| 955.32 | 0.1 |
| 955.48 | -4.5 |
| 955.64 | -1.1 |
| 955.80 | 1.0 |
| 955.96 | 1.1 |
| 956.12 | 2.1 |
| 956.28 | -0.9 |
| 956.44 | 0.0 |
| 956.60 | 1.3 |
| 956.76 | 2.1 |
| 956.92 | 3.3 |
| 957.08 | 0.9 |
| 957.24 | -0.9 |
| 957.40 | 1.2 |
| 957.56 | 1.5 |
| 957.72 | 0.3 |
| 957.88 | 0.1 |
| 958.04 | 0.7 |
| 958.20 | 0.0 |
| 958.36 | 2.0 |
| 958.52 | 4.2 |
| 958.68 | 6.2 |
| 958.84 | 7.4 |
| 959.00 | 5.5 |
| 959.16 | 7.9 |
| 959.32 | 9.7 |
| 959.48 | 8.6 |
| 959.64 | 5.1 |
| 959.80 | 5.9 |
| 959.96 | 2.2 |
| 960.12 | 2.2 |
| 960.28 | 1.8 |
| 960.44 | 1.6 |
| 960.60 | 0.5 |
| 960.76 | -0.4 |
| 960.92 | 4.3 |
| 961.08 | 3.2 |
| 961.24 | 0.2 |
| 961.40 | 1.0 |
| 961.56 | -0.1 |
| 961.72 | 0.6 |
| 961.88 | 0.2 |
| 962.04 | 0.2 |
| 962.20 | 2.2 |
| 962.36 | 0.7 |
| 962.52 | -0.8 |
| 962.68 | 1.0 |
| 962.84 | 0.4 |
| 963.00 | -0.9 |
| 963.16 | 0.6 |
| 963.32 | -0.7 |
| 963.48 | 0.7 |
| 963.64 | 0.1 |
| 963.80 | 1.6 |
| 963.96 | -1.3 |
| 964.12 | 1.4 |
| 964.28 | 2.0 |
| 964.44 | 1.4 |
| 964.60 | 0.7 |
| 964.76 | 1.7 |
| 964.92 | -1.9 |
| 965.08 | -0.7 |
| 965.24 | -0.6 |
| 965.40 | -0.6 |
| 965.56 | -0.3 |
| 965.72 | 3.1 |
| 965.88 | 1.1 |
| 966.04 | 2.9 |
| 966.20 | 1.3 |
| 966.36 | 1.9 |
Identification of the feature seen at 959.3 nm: [O II] 3727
